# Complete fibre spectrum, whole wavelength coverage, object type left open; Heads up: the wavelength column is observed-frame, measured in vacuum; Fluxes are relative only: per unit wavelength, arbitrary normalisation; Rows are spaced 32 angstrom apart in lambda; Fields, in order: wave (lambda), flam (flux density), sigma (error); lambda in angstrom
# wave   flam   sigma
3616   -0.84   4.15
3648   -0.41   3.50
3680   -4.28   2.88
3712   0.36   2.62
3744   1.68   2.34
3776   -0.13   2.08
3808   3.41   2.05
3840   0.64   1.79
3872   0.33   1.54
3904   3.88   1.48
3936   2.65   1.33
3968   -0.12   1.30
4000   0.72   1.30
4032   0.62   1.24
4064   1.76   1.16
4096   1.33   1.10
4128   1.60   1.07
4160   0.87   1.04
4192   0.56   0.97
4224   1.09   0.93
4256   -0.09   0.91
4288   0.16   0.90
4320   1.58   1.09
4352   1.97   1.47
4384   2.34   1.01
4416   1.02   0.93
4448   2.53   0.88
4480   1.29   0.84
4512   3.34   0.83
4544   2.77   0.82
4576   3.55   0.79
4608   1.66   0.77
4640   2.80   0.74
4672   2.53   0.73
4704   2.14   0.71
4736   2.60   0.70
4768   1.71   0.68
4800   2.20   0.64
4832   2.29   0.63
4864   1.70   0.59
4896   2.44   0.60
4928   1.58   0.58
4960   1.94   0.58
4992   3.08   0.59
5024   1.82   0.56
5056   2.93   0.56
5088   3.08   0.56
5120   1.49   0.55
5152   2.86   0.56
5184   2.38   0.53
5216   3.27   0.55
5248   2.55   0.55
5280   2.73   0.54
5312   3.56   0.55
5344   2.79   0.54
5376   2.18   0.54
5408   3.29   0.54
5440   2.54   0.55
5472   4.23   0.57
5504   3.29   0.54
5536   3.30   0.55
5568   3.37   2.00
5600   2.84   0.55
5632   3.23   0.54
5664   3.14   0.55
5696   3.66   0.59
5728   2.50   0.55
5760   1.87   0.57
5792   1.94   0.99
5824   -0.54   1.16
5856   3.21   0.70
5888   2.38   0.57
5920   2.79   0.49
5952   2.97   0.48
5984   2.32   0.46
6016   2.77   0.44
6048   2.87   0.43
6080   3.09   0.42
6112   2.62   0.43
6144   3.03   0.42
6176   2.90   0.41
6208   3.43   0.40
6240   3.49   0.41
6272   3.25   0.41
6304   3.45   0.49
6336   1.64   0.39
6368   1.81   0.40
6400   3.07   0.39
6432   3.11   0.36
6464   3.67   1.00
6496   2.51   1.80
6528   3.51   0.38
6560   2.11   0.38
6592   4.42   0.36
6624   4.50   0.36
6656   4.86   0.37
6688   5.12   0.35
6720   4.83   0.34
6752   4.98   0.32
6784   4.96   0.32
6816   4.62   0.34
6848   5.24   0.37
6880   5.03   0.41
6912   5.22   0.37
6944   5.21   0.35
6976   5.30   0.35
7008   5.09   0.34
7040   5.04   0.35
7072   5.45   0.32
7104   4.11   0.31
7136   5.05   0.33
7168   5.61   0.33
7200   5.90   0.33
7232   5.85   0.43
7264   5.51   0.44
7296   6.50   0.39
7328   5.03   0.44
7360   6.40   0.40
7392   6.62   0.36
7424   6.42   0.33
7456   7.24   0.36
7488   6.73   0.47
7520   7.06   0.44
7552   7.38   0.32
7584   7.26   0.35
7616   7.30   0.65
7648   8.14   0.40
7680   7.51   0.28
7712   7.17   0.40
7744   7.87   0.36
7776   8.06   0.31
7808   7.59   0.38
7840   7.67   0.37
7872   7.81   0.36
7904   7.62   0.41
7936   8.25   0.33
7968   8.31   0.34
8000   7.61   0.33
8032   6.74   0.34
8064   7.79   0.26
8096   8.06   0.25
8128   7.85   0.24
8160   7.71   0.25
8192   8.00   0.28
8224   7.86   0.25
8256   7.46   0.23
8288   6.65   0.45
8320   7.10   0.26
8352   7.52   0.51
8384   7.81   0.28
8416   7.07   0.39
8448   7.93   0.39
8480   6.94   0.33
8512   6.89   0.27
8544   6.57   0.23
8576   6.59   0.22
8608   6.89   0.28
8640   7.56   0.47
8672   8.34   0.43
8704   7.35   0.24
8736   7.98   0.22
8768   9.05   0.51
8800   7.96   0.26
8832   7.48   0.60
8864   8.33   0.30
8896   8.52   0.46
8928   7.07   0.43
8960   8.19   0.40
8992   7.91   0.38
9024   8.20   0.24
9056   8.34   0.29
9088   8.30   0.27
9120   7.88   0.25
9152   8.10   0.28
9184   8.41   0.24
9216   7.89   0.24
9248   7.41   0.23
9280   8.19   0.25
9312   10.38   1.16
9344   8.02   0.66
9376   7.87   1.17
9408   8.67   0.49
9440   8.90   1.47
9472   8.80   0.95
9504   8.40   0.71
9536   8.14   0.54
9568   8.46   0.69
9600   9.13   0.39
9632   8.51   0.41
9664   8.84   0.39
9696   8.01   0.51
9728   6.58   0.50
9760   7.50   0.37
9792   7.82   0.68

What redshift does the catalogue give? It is 0.653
